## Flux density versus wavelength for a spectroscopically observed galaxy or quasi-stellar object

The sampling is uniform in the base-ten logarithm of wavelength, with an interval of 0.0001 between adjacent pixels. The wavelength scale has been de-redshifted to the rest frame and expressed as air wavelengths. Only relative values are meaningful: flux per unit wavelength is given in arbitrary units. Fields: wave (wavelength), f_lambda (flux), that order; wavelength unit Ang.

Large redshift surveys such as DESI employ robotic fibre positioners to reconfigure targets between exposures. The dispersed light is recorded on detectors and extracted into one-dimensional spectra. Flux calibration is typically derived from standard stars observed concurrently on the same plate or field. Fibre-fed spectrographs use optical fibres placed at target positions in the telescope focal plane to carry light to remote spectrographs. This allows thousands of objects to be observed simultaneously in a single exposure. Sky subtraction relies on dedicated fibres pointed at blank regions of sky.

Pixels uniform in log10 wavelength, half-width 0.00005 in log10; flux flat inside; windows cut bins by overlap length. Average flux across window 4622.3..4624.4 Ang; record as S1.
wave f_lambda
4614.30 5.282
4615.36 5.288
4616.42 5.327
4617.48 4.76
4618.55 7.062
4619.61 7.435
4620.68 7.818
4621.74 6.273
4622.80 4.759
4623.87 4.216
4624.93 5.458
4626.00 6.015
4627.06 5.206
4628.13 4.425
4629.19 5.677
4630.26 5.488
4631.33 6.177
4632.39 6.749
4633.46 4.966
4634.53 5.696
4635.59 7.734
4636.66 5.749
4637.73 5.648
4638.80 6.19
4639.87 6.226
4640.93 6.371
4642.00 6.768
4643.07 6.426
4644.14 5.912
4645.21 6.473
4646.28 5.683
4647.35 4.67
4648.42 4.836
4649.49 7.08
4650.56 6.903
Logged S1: 4.48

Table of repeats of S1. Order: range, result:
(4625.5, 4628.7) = 5.22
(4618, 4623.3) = 6.68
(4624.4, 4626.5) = 5.72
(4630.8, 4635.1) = 5.93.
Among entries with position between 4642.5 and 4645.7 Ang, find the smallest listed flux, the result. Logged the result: 5.912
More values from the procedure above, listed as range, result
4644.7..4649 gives 4.67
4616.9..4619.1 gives 4.76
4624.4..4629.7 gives 4.425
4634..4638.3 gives 5.648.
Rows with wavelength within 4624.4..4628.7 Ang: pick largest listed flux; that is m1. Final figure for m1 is 6.015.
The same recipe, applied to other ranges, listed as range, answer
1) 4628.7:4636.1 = 7.734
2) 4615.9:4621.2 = 7.818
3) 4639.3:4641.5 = 6.371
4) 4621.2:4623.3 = 6.273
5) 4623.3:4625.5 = 5.458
